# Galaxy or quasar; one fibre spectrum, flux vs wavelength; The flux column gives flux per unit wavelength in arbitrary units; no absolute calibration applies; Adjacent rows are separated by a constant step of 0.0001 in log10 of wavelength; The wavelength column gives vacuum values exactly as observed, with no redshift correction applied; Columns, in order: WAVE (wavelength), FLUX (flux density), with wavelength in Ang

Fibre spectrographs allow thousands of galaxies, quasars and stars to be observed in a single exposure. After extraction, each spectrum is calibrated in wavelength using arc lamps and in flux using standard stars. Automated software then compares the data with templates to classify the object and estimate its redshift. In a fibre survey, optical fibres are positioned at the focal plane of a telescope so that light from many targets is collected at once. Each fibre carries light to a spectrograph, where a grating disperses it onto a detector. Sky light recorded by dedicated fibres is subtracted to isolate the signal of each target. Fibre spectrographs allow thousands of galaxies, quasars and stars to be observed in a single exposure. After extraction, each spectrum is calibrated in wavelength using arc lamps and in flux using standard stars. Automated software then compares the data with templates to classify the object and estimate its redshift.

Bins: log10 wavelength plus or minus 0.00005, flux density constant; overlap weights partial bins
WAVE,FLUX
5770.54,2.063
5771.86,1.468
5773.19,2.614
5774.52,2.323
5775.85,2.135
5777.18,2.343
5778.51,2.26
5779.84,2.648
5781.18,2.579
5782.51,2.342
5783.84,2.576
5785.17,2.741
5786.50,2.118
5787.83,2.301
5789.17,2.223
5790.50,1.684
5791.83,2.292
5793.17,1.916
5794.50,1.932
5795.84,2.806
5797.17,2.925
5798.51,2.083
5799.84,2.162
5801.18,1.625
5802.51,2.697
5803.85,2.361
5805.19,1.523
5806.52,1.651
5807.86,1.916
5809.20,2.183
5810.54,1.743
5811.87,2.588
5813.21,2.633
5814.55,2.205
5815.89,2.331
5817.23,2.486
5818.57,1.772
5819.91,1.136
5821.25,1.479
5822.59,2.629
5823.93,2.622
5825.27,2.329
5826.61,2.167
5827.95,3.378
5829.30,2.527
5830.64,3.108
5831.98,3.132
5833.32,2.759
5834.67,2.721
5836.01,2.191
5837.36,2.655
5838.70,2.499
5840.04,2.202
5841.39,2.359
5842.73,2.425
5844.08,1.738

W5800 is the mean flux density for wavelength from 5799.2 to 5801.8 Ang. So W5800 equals 1.89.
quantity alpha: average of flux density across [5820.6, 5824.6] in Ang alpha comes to 2.25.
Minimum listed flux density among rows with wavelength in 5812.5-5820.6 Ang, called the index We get 1.136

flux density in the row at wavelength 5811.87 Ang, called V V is 2.588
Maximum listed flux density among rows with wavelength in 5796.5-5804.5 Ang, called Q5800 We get 2.925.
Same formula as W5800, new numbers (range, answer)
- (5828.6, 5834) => 2.88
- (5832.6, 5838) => 2.58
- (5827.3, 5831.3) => 3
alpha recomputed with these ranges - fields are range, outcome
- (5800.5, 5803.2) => 2.16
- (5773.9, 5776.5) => 2.23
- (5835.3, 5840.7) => 2.39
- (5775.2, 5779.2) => 2.25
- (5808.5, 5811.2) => 1.96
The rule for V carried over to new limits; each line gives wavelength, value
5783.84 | 2.576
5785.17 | 2.741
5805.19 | 1.523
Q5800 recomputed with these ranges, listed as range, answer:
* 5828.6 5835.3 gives 3.132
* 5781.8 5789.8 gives 2.741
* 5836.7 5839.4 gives 2.655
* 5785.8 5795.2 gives 2.301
